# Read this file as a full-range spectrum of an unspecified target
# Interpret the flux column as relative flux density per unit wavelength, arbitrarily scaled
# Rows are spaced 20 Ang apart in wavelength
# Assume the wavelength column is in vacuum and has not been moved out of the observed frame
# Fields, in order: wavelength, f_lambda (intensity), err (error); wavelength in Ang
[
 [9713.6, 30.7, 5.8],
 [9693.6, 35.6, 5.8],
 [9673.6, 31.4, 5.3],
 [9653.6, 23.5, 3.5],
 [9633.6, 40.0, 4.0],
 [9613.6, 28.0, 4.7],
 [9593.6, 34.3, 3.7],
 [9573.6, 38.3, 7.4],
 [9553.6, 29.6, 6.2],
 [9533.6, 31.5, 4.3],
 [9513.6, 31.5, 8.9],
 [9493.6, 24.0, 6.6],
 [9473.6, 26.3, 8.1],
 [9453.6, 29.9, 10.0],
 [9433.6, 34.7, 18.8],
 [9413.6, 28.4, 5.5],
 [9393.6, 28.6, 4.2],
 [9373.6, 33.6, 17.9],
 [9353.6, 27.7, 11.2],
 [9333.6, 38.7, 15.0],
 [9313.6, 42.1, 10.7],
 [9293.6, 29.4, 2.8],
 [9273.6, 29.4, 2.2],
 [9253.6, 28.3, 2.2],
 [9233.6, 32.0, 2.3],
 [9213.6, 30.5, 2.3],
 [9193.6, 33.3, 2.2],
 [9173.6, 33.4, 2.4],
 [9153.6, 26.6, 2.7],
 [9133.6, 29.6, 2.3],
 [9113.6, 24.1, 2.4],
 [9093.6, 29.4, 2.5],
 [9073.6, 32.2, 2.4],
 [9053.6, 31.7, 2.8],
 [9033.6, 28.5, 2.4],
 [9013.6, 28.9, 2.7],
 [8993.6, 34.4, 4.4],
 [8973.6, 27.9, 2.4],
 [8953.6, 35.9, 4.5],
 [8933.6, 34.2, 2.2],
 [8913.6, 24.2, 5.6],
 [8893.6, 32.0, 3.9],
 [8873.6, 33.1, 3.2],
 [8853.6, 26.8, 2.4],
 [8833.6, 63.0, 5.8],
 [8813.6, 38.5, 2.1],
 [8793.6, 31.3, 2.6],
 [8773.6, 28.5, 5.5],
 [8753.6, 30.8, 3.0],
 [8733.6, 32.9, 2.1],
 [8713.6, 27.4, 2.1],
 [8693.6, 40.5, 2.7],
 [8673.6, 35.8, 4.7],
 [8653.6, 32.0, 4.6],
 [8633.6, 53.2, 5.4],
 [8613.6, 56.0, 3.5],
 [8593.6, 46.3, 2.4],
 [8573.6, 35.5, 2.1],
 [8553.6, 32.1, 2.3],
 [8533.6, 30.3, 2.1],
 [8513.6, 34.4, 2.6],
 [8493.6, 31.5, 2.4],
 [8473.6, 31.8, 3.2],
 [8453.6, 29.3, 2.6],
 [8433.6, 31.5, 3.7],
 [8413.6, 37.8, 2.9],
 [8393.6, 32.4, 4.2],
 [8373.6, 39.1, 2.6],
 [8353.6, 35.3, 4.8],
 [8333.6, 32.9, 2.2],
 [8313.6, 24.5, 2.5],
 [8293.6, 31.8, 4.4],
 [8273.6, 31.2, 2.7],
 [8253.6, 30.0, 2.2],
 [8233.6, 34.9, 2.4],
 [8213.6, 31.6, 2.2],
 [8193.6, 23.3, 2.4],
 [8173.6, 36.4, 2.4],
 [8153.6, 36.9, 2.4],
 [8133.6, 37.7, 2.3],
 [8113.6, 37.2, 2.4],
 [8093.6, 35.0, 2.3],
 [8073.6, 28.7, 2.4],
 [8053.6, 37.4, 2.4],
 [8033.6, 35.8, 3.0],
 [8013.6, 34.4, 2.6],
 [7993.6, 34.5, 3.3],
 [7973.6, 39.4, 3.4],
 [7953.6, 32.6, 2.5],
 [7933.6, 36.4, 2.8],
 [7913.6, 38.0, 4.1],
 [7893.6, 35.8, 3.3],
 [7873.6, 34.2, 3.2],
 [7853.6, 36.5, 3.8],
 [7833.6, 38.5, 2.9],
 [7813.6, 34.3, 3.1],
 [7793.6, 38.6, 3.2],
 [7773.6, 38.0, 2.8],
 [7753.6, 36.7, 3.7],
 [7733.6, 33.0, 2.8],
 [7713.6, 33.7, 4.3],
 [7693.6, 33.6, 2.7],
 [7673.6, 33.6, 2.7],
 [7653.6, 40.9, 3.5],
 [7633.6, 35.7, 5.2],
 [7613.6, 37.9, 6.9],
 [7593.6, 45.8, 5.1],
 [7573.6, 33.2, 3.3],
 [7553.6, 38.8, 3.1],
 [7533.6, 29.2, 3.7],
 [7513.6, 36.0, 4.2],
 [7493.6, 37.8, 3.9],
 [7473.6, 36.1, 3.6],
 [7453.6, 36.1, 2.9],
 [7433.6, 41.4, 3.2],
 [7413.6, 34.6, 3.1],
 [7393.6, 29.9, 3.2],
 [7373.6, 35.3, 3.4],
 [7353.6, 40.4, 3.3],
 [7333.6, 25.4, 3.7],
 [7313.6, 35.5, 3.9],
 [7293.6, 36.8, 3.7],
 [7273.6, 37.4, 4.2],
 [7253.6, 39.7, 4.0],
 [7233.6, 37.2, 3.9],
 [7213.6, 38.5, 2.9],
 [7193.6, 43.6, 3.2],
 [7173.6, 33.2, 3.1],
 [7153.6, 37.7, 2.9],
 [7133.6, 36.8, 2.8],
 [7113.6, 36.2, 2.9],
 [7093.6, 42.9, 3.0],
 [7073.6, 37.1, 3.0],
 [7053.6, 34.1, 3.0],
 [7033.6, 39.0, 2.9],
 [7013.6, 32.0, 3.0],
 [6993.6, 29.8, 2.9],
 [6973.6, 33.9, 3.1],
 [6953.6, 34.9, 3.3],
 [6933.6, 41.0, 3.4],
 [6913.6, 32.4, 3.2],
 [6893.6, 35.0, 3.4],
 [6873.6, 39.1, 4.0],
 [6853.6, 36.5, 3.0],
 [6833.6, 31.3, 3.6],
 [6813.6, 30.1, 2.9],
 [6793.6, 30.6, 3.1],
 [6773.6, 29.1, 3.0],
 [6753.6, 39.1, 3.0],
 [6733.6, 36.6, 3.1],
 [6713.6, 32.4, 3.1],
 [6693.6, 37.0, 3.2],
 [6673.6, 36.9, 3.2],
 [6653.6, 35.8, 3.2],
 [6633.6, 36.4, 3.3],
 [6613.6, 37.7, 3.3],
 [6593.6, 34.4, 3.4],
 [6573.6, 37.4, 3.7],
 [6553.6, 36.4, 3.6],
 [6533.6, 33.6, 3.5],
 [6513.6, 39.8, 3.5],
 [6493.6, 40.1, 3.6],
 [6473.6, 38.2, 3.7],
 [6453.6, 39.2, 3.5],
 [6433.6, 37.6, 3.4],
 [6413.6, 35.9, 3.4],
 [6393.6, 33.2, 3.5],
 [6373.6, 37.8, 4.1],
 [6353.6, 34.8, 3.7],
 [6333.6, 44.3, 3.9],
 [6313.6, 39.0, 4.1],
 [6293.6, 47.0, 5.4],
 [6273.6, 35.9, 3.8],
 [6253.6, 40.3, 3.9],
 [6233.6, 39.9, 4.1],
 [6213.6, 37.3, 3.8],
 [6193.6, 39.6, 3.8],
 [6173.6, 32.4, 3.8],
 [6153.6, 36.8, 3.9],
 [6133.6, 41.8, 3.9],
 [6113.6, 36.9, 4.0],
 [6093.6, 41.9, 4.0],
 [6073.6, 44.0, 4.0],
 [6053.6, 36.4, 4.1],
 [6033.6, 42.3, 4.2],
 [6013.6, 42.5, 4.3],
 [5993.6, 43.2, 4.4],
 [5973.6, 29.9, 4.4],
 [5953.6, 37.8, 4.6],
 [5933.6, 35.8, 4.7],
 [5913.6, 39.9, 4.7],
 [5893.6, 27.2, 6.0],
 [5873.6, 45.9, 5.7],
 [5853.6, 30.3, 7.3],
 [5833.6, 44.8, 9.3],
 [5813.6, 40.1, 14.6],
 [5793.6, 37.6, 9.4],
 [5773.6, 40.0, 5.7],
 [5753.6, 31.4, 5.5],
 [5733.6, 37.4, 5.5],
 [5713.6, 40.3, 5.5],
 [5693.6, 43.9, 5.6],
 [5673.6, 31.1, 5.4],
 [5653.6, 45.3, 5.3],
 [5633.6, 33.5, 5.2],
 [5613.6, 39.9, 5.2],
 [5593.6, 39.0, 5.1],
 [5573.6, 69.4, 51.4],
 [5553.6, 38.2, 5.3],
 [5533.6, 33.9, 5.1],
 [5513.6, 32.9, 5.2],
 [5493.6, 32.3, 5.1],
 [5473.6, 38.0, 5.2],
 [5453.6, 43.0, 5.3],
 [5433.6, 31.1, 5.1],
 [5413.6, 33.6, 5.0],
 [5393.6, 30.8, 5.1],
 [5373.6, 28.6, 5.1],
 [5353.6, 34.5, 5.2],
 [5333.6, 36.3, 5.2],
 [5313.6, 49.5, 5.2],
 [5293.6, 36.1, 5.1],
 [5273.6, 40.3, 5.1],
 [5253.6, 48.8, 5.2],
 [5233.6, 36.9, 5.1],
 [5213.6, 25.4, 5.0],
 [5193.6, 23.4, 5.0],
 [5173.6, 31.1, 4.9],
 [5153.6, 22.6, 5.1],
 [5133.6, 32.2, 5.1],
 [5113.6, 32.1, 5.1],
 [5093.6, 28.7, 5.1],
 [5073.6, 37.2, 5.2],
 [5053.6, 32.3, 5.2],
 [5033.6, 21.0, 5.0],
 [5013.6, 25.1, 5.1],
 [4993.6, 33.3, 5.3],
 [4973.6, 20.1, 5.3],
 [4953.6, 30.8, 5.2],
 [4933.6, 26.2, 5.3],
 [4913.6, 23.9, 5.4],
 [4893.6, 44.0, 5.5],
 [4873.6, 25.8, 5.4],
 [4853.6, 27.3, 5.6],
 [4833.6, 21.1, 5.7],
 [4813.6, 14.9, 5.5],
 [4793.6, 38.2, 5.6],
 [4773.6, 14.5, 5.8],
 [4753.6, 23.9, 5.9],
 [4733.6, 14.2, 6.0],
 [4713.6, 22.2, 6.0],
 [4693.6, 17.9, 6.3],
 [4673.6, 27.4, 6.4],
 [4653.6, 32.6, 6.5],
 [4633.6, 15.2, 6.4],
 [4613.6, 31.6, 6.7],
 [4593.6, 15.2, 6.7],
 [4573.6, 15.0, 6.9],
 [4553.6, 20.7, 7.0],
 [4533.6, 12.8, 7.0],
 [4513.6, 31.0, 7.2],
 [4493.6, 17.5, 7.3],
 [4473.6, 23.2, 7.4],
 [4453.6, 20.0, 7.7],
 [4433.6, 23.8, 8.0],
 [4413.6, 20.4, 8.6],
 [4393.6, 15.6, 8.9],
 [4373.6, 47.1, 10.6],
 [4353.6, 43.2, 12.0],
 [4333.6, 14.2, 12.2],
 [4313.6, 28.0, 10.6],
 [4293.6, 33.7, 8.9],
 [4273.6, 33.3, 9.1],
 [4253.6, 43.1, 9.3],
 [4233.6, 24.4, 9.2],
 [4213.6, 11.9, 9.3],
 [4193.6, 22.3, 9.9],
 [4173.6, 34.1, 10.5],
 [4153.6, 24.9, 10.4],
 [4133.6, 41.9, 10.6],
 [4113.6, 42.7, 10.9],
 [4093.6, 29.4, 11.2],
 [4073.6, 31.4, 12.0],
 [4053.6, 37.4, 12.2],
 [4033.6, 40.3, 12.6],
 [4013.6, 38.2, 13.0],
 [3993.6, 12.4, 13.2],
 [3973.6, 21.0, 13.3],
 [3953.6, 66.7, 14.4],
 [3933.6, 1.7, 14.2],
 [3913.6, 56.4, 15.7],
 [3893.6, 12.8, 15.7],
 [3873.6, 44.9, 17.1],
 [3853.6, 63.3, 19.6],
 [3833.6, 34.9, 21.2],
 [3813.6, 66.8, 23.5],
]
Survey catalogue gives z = 0.311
